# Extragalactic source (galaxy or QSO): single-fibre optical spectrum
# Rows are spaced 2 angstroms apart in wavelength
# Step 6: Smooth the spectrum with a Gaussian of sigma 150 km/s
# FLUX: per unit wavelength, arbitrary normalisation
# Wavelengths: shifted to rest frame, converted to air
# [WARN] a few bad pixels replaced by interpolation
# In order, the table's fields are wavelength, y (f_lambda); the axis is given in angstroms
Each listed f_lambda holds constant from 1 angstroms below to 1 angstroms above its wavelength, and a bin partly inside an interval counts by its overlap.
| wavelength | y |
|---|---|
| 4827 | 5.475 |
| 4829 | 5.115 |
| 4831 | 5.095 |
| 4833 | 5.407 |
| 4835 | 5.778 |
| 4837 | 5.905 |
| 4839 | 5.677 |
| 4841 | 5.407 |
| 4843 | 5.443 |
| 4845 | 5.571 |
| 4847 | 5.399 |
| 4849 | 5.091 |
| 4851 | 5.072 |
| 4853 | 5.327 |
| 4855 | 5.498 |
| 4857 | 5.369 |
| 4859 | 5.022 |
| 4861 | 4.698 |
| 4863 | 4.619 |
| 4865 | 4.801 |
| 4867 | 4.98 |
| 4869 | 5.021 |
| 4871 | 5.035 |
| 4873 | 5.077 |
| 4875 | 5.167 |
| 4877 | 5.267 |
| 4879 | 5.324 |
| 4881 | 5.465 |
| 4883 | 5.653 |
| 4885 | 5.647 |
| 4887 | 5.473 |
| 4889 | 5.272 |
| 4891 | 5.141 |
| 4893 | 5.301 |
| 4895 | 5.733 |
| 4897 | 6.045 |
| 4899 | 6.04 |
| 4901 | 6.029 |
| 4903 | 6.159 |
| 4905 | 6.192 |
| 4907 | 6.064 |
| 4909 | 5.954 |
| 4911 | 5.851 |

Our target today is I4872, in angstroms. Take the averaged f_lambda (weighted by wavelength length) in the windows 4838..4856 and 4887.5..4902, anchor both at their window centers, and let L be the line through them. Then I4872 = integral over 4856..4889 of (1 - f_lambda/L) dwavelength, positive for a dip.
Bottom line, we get 2.1 angstroms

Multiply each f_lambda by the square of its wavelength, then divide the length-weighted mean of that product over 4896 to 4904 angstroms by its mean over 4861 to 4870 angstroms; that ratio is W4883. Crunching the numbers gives 1.27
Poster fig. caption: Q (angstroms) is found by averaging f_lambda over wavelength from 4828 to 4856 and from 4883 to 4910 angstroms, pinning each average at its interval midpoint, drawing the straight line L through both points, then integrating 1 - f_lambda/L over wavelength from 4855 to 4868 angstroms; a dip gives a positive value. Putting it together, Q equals 1.4 angstroms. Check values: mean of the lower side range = 5.41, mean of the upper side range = 5.77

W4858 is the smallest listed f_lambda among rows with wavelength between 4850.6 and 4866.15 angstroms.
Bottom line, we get 4.619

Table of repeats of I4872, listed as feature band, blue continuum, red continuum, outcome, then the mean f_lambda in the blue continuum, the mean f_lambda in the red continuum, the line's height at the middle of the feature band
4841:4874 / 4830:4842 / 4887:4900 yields 2.5 angstroms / 5.54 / 5.58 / 5.56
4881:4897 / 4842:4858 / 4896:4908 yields 1.1 angstroms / 5.35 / 6.09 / 5.9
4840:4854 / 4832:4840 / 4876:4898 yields 0.8 angstroms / 5.69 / 5.48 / 5.65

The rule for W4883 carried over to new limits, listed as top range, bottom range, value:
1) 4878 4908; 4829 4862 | 1.09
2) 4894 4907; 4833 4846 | 1.10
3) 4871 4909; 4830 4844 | 1.04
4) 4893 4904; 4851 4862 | 1.17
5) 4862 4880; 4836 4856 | 0.93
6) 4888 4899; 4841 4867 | 1.09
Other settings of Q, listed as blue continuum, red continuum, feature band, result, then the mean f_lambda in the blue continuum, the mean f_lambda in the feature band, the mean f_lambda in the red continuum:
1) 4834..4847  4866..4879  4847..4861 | 0.5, 5.61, 5.2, 5.11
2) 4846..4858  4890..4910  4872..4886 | 0.6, 5.29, 5.37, 5.87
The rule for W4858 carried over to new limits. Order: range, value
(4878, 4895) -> 5.141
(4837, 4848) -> 5.399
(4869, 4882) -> 5.021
